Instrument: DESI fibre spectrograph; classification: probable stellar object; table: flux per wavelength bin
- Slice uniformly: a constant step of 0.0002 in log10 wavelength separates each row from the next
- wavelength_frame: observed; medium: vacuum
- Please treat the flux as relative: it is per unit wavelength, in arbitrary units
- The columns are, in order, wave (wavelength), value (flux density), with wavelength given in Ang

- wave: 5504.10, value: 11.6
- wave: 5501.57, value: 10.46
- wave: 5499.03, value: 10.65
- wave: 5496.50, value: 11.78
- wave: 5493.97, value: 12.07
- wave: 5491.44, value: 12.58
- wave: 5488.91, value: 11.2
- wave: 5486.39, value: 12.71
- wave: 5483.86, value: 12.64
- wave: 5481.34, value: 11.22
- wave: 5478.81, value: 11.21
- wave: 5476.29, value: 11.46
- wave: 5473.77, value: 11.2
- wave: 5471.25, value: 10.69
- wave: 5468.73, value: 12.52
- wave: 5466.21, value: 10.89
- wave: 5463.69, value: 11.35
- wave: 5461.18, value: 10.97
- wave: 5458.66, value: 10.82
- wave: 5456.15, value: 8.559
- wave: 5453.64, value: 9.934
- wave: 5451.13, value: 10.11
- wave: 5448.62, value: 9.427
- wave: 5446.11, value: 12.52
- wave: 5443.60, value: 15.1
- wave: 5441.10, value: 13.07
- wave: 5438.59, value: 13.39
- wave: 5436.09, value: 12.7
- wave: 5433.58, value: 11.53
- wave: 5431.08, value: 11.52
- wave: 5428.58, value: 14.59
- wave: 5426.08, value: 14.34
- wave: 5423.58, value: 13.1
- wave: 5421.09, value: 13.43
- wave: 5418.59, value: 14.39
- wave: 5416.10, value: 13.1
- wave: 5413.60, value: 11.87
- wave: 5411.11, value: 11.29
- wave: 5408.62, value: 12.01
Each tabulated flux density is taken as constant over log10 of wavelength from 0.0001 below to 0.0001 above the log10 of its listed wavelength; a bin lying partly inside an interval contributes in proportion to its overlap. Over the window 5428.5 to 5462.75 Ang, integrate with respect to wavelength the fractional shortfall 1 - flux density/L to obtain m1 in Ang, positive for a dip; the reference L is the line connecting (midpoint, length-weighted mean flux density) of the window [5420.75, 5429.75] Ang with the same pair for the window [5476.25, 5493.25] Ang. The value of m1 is 4.2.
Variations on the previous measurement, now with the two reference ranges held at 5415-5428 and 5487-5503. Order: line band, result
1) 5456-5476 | 2.2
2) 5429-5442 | 0.7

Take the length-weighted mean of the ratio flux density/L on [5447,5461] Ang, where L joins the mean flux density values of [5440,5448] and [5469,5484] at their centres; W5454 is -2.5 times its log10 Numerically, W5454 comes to 0.26 mag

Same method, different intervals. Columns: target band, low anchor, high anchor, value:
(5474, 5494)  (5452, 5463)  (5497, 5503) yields -0.13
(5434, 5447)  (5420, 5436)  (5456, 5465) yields -0.10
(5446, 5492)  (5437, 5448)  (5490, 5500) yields 0.13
